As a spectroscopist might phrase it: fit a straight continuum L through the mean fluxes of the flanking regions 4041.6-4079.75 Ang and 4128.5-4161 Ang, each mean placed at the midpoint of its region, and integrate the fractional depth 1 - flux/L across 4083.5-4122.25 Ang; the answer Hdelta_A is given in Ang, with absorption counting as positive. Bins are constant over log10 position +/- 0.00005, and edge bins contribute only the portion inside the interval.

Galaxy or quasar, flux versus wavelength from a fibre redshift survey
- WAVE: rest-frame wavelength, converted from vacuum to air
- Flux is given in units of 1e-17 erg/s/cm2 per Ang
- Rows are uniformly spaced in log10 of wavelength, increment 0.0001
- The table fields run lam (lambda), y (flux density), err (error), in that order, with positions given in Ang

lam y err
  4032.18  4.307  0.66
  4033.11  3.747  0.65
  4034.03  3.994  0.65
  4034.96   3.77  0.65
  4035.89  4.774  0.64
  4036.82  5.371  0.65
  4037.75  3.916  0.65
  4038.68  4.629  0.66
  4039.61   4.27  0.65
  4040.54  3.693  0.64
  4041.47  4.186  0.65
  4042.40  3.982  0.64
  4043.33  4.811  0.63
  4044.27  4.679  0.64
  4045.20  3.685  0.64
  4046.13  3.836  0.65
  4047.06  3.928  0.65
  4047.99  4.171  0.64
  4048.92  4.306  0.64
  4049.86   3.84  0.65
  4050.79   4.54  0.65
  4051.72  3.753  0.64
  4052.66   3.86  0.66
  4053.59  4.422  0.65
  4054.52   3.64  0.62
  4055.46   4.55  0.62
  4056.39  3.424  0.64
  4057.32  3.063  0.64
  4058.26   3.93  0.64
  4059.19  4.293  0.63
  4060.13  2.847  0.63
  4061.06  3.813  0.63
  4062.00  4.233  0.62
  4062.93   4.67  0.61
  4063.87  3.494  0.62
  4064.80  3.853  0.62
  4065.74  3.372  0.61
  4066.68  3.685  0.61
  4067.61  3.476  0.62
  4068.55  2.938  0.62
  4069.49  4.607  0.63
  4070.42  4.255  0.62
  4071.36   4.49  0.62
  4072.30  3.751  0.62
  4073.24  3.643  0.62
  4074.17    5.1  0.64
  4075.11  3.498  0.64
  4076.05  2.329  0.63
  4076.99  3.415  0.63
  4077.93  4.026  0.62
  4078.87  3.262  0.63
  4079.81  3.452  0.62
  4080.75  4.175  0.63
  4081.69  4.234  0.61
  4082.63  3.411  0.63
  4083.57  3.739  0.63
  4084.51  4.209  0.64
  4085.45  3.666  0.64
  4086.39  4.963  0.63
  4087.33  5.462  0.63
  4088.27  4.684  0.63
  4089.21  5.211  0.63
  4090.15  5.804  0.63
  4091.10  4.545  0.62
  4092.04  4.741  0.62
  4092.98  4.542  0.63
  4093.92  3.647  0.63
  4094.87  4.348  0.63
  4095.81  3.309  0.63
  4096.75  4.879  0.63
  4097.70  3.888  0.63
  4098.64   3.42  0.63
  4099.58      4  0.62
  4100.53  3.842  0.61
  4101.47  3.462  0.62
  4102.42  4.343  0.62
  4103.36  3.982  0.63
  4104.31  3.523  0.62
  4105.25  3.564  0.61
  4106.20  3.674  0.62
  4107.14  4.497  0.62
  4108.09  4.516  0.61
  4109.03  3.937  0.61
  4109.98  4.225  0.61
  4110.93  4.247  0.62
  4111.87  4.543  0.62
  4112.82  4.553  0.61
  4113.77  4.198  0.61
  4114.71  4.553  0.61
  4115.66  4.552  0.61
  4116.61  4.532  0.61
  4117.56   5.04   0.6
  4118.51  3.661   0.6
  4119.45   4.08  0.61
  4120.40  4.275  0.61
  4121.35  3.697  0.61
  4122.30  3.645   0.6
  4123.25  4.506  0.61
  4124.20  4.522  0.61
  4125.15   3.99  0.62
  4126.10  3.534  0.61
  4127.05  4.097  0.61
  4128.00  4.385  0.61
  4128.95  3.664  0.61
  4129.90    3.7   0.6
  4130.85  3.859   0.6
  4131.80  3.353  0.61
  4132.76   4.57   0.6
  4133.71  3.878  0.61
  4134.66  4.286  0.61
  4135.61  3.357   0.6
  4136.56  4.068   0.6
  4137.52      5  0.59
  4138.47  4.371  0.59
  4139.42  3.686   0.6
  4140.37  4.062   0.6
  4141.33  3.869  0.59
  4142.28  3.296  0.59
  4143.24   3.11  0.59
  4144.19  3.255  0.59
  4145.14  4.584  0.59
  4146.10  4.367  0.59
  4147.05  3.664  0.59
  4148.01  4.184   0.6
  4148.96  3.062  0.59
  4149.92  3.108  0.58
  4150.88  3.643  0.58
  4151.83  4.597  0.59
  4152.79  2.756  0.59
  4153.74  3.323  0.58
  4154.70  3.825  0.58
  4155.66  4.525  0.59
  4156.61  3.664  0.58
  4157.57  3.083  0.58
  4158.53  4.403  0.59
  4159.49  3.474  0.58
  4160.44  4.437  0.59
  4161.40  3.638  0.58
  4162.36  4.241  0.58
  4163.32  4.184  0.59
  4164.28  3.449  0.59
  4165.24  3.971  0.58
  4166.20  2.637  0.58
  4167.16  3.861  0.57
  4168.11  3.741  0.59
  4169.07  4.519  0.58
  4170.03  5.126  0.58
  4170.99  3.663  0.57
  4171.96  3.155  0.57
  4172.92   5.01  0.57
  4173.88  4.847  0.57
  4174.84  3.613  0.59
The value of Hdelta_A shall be -4.0 Ang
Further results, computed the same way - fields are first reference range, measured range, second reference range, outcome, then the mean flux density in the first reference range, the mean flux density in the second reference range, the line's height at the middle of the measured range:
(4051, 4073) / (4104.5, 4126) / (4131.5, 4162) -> -2.06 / 3.85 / 3.83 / 3.84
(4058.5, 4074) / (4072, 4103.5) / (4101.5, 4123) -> -0.67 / 3.87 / 4.16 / 4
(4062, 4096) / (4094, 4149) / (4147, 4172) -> -1.52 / 4.07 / 3.79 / 3.92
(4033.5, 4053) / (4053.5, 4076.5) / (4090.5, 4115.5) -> 1.99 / 4.19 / 4.13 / 4.17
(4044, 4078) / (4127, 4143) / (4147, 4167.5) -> -0.87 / 3.87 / 3.71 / 3.75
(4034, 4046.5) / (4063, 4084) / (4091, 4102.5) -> 1.95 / 4.27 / 4.05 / 4.14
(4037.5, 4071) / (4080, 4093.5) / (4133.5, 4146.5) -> -1.87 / 3.96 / 3.94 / 3.96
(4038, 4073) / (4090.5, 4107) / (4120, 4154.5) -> -0.38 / 3.97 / 3.87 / 3.92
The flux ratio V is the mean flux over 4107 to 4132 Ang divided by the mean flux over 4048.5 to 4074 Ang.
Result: 1.1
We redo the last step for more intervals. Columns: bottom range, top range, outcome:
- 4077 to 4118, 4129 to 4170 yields 0.91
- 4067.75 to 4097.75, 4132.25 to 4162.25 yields 0.93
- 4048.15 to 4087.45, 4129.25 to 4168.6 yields 0.98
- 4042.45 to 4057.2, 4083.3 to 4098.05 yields 1.10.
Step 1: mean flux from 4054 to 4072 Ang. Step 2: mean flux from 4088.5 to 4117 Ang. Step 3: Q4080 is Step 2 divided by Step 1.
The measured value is 1.11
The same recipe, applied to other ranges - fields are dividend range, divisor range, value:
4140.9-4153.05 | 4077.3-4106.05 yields 0.89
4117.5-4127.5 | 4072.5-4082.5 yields 1.10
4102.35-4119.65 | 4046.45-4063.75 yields 1.07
